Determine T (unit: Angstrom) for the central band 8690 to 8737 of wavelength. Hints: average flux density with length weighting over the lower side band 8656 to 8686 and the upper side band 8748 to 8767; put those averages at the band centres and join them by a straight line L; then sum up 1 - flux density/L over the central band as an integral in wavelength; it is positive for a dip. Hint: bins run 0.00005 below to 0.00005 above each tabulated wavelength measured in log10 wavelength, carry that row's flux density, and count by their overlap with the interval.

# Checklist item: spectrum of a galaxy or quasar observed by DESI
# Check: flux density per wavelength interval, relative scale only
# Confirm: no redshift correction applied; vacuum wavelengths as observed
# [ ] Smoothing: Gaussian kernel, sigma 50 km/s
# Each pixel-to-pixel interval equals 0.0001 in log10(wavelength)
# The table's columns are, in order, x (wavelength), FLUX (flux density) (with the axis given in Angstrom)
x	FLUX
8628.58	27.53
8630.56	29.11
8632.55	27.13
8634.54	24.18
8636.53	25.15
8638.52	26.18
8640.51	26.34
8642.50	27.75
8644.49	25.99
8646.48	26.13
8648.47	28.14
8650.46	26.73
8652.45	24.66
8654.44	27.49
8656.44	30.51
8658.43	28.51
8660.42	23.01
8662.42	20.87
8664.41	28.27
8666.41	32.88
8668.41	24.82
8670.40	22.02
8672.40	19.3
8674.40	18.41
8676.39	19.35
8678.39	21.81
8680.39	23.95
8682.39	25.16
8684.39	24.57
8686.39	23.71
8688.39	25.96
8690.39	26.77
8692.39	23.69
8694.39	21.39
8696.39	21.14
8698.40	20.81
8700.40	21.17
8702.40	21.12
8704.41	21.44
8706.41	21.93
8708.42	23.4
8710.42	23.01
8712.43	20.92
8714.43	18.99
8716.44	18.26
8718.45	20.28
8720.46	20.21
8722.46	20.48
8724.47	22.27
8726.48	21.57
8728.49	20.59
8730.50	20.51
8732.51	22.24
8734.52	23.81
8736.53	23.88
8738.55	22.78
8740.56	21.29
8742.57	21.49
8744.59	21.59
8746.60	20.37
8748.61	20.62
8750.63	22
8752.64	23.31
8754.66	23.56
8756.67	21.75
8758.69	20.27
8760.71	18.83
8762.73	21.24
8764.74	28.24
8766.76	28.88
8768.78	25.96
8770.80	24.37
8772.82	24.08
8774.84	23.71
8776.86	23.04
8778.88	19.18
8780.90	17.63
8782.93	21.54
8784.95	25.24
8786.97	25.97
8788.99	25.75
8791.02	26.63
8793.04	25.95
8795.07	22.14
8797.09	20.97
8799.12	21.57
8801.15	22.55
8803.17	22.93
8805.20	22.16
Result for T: 3.68 Angstrom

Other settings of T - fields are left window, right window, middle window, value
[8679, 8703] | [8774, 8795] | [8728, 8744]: 0.8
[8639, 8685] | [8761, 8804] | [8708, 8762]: 6.2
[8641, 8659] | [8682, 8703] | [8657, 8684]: 1.6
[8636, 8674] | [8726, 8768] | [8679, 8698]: 0.6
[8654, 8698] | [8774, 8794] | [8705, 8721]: 2.0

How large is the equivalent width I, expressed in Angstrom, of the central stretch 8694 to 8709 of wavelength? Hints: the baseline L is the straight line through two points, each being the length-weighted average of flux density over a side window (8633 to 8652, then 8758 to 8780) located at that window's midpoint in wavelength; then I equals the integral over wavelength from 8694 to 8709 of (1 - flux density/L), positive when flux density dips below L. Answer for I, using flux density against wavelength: 2.1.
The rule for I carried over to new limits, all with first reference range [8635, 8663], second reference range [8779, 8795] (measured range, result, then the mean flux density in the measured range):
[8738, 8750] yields 1.6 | 21.3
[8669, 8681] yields 2.3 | 20.8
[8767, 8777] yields -0.3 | 24.7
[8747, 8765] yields 1.8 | 21.9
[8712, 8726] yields 2.7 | 20.2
